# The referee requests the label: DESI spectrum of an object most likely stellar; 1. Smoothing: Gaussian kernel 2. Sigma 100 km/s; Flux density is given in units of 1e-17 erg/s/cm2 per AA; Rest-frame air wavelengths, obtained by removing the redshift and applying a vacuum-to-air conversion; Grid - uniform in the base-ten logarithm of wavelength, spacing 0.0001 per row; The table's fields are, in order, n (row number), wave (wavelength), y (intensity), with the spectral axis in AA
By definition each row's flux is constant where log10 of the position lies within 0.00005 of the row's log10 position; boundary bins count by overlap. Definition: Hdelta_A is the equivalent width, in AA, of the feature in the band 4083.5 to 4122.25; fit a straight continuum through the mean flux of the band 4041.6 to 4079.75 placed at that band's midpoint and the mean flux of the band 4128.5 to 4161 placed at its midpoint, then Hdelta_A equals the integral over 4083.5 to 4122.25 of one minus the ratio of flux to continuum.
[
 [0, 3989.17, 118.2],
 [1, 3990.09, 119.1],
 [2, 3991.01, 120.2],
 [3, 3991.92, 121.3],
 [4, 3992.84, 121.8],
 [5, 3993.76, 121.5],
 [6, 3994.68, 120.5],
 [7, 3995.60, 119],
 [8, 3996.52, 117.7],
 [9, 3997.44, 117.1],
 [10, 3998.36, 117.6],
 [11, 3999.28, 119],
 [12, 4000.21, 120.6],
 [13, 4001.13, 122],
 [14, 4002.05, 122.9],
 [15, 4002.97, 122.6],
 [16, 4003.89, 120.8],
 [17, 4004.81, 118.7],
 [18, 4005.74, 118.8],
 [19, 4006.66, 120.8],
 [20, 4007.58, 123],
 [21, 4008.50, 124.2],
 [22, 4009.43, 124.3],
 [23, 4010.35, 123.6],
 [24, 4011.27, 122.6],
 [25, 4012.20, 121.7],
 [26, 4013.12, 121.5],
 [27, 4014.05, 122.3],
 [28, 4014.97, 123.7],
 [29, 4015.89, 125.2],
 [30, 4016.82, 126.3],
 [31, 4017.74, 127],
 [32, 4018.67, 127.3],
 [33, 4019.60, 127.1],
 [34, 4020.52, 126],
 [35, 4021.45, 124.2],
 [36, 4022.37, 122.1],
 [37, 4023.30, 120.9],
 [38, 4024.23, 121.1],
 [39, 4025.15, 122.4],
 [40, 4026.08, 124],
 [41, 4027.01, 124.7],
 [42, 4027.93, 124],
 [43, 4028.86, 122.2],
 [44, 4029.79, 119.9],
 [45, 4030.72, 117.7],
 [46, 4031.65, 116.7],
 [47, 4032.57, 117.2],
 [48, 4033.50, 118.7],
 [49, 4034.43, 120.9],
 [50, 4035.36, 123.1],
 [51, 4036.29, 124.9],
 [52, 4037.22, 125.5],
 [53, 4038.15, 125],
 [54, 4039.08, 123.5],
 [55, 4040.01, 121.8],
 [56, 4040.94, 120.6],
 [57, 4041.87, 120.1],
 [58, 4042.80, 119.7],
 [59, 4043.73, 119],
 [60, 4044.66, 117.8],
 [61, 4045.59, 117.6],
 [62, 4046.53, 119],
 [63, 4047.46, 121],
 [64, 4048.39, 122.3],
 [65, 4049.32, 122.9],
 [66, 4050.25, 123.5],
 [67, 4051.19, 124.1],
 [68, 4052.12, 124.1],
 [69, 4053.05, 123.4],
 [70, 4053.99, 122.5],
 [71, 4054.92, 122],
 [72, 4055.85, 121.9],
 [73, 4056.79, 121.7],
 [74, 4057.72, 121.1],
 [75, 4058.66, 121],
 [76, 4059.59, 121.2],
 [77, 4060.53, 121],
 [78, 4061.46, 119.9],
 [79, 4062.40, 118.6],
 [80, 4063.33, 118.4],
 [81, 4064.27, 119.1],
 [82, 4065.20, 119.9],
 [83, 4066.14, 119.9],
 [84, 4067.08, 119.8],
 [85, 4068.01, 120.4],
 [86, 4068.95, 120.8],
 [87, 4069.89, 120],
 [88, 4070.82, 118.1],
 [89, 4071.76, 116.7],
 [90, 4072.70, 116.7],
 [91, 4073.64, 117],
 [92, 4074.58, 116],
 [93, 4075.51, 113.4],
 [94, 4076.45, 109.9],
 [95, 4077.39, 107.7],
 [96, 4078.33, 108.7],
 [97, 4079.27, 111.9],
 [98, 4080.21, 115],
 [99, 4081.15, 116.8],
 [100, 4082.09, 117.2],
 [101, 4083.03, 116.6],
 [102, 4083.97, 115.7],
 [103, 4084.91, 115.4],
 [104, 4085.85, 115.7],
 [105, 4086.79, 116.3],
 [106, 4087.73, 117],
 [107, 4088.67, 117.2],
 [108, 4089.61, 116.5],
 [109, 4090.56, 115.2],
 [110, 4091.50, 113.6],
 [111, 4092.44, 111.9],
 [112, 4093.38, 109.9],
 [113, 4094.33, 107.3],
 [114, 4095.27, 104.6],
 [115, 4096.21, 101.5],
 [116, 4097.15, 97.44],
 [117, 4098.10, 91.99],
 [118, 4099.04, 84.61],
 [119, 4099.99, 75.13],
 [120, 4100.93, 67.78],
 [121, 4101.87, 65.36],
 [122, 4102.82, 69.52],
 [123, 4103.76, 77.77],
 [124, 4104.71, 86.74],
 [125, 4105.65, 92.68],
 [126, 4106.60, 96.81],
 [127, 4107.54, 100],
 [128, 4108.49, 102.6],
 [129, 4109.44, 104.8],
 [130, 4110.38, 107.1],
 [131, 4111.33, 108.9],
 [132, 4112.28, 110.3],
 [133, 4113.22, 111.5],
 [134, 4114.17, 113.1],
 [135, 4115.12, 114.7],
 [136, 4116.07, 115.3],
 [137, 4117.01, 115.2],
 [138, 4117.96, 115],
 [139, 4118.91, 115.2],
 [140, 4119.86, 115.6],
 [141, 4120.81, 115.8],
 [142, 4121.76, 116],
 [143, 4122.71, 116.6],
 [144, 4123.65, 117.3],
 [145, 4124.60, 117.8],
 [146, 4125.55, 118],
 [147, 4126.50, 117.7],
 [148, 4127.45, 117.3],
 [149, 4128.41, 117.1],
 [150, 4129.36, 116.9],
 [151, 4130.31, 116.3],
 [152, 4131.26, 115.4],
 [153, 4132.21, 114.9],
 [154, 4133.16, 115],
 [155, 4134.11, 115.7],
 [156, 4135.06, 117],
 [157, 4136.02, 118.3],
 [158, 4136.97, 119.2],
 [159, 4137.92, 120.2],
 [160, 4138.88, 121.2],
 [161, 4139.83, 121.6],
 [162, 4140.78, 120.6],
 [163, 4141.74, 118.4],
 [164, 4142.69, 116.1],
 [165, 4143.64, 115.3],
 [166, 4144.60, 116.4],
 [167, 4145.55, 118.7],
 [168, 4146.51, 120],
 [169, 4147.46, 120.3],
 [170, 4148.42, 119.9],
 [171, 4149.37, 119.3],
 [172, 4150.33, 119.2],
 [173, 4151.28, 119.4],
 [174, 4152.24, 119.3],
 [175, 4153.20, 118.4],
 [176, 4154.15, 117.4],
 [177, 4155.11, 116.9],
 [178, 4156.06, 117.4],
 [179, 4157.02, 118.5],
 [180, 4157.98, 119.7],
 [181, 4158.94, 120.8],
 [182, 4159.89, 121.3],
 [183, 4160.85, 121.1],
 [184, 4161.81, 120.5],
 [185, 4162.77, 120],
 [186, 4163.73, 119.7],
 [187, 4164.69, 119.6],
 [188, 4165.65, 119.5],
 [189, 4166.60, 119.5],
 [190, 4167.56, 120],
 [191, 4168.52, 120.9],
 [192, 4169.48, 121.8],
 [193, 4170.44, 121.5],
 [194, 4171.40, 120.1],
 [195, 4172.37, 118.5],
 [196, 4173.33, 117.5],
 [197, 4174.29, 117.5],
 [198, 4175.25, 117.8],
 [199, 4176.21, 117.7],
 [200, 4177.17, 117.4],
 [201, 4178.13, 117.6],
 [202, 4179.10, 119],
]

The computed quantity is 4.8 AA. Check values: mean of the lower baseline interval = 119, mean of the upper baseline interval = 118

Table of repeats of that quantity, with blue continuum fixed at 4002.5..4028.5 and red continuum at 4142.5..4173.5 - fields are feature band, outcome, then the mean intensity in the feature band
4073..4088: 0.9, 114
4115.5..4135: 0.6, 116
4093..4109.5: 4.1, 90.4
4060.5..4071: 0.2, 120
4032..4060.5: 0.2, 122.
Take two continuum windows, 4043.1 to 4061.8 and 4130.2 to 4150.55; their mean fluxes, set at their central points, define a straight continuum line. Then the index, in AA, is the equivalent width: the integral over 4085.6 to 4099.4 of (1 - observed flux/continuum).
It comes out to 1.4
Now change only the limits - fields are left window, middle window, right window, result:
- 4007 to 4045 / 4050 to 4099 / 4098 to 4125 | -2.2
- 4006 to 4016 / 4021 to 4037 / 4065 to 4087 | -0.1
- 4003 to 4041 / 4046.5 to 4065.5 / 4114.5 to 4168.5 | 0.0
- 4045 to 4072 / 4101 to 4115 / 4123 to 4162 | 2.7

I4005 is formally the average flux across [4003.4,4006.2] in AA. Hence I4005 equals 119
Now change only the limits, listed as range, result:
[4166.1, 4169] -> 120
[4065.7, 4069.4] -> 120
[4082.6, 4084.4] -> 116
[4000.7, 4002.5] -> 123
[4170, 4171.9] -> 120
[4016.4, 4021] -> 127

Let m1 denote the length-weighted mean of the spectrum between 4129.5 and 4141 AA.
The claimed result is 118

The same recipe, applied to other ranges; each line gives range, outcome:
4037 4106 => 113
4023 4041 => 122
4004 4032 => 123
